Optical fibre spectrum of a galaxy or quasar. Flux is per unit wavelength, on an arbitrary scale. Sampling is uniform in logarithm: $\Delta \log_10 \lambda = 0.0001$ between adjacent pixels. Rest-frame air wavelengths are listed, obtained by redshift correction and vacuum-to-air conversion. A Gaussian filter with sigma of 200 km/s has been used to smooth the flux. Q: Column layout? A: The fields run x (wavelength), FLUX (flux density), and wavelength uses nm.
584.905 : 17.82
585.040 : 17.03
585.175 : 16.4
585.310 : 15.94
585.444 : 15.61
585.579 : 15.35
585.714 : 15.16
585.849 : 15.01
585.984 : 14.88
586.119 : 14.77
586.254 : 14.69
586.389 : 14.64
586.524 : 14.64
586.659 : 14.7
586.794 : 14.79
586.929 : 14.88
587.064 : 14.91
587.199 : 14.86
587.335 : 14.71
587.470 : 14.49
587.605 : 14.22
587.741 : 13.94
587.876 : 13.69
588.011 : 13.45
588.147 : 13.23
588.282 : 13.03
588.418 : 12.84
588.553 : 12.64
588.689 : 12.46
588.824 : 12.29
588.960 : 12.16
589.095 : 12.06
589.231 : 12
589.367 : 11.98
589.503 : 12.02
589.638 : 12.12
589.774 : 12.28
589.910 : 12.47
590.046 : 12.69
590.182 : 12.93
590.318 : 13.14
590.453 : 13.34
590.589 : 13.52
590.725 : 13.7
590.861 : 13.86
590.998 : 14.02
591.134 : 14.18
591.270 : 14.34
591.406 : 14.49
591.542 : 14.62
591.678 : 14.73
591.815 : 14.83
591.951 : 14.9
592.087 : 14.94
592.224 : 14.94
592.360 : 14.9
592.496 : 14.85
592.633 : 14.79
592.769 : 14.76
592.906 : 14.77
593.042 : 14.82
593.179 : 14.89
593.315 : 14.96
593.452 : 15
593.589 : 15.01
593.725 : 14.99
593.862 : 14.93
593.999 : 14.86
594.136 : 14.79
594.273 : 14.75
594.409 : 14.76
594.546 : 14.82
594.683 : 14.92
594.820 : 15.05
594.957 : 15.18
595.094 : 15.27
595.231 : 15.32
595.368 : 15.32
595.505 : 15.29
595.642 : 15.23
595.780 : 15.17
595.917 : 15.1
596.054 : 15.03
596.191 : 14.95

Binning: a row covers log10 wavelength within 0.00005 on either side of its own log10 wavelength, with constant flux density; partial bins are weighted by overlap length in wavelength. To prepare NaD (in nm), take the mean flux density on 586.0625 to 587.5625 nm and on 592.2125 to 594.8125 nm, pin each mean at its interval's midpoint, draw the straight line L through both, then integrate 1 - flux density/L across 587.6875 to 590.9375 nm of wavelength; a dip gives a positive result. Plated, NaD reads 0.431 nm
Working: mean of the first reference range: 14.7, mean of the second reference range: 14.9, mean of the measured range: 12.8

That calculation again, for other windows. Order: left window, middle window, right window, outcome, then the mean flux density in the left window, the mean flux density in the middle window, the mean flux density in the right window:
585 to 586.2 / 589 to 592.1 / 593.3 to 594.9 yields 0.36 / 15.5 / 13.4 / 14.9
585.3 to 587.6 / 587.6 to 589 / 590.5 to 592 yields 0.15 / 14.9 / 13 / 14.3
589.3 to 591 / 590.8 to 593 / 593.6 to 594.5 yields -0.14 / 12.9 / 14.6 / 14.9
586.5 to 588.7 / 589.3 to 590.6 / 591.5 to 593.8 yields 0.16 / 14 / 12.6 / 14.9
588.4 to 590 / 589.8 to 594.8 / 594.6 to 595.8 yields -0.23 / 12.3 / 14.4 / 15.2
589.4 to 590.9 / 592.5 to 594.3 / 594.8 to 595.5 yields -0.06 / 12.9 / 14.9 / 15.3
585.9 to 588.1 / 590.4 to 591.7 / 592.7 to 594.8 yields 0.06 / 14.5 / 14.1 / 14.9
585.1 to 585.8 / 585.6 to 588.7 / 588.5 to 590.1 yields -0.02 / 15.7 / 14.2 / 12.3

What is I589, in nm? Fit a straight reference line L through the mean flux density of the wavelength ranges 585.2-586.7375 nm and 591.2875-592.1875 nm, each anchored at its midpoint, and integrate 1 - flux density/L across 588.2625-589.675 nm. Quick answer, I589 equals 0.25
